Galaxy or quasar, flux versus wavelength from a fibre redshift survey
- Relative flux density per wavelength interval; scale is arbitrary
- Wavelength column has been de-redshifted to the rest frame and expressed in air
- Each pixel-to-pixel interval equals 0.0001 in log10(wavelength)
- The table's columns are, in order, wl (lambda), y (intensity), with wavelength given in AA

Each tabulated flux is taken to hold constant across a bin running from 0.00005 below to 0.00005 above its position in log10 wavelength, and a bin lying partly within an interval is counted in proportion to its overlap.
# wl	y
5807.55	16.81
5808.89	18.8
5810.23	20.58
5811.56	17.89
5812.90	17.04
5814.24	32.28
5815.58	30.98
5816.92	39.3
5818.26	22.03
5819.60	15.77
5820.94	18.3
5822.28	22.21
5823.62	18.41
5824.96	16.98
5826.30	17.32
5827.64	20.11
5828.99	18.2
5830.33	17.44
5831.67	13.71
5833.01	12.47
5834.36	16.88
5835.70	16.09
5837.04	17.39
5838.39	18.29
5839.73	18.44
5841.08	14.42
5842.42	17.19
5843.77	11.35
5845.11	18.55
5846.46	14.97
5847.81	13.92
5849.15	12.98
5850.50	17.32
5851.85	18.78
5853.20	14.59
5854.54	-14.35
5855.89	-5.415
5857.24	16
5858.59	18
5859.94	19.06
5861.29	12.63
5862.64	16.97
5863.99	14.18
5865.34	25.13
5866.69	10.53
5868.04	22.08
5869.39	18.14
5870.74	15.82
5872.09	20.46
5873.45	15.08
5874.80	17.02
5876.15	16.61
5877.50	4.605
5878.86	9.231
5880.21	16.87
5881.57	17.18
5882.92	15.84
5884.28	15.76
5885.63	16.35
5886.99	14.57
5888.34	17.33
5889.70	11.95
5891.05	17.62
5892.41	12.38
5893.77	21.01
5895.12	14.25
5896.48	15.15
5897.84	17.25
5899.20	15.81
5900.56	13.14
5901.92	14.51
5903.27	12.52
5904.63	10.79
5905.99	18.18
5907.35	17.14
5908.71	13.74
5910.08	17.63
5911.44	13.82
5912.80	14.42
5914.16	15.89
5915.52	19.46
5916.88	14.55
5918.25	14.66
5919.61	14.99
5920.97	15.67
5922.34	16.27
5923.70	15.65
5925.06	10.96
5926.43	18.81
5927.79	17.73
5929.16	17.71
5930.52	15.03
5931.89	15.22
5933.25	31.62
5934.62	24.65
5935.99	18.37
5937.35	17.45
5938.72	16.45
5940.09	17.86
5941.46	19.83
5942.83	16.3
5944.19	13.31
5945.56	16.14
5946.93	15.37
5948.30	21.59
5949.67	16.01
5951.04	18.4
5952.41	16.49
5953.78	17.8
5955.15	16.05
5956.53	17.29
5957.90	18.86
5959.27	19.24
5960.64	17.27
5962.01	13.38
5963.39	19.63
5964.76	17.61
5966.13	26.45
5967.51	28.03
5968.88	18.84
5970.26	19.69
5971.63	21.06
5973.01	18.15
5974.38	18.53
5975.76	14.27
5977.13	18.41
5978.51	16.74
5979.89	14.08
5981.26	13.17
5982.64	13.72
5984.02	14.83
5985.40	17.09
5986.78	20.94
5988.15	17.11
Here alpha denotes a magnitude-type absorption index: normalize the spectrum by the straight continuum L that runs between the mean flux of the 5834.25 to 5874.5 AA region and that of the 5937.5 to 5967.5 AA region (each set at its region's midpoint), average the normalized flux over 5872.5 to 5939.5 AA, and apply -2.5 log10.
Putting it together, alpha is 0.04 mag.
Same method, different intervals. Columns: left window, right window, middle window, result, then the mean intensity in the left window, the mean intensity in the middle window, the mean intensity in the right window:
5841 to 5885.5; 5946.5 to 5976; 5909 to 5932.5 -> 0.08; 14.3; 15.8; 18.7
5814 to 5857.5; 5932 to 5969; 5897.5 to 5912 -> 0.20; 16.6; 14.9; 18.8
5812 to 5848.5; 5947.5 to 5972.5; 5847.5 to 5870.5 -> 0.36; 18.9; 13.6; 19.1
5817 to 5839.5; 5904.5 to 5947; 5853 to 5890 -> 0.24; 18.2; 14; 16.8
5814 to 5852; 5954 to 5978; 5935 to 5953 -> 0.09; 18.5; 17.3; 18.9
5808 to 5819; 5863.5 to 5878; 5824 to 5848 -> 0.29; 24.6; 16.4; 16.5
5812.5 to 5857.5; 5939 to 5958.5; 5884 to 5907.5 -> 0.12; 16.8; 15.3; 17.2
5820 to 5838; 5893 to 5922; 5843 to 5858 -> 0.48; 17.3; 10.9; 15.5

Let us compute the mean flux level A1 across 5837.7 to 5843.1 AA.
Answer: 17.1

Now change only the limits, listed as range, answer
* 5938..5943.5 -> 17.6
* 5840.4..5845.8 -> 15.4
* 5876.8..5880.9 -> 10.3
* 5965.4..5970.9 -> 23.2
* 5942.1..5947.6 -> 15.3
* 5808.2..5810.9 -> 19.7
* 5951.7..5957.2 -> 16.9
